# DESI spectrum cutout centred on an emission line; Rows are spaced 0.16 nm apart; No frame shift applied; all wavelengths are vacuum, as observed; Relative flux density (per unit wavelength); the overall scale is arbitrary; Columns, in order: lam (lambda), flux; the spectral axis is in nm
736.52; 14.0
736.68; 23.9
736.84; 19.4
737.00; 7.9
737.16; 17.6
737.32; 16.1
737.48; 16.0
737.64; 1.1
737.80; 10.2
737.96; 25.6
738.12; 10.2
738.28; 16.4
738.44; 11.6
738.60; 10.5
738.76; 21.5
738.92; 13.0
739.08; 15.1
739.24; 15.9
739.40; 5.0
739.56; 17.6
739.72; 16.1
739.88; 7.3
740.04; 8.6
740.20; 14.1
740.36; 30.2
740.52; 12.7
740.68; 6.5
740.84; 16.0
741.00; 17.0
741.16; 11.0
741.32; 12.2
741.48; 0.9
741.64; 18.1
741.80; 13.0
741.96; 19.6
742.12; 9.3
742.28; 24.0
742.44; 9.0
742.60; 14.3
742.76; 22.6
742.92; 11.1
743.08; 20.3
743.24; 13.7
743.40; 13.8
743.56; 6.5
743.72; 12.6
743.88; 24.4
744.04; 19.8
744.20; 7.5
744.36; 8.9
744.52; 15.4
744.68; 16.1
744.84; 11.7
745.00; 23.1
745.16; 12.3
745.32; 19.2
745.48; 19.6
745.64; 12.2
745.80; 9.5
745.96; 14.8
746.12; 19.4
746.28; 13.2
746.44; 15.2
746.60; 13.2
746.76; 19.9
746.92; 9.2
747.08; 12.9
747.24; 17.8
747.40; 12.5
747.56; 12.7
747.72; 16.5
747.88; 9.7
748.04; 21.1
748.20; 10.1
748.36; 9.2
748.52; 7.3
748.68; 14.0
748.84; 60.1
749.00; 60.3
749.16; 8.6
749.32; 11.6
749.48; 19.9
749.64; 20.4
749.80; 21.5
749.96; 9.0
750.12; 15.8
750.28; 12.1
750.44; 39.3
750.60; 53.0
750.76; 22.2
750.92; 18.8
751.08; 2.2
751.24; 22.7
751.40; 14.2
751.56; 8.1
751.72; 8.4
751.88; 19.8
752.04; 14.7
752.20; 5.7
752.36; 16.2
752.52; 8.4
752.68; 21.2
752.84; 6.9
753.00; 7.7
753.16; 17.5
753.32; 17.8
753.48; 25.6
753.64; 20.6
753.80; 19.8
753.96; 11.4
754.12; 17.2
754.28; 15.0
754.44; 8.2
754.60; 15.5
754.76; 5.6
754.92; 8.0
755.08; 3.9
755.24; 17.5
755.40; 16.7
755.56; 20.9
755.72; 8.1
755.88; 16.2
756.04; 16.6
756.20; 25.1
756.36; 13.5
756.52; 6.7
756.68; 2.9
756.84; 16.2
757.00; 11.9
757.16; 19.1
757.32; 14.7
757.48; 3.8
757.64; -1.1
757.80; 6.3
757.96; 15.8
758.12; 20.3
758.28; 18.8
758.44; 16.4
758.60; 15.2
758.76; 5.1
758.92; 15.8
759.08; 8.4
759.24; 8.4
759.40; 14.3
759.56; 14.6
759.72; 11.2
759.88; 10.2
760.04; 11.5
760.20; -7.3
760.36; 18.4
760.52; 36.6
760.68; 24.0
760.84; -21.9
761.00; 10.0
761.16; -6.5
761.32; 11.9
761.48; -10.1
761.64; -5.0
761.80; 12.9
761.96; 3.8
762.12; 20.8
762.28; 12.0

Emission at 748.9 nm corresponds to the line [S II]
